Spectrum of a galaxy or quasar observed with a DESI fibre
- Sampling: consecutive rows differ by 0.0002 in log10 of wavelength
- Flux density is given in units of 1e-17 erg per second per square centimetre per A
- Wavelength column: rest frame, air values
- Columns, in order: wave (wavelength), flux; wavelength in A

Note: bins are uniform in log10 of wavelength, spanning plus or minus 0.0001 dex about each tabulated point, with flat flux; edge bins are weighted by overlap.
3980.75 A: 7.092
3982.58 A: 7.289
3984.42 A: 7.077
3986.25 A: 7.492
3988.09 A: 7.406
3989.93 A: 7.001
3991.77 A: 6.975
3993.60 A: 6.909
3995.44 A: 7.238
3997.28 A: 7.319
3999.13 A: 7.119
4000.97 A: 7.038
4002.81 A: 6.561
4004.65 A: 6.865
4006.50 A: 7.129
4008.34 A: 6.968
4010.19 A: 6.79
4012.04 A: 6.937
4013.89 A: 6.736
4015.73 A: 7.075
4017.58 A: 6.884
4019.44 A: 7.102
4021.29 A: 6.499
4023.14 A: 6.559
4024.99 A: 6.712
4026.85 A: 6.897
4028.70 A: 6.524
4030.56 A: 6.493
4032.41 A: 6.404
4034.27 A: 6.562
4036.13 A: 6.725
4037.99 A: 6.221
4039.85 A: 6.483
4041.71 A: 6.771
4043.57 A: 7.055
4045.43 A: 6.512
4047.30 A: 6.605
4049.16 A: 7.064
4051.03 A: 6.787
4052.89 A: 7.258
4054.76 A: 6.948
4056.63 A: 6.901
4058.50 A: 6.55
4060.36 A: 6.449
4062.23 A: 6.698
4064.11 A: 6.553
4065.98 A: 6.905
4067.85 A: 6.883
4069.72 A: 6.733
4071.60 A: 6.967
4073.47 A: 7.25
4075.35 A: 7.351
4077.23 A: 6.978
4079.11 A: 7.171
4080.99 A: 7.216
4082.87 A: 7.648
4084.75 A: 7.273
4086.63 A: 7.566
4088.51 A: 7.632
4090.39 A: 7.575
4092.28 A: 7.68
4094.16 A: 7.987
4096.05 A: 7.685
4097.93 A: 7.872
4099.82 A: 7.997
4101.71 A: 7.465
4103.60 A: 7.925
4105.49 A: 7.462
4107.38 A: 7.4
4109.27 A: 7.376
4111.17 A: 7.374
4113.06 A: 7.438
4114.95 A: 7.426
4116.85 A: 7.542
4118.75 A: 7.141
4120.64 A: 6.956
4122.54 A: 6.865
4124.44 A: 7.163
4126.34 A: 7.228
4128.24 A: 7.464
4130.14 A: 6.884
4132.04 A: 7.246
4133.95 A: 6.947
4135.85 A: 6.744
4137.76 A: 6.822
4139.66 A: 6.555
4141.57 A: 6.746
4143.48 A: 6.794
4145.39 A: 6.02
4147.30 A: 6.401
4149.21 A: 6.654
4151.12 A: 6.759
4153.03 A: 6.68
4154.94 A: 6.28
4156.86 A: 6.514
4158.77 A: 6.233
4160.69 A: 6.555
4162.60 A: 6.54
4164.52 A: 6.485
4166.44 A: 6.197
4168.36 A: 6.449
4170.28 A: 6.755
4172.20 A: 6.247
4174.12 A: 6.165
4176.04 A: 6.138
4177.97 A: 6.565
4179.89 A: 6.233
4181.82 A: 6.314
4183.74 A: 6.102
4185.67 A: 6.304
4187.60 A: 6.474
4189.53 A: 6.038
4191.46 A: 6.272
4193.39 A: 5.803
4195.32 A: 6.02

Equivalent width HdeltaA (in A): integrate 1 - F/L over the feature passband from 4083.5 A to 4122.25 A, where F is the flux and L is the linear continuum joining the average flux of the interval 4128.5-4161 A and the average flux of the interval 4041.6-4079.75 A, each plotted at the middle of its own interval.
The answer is -4.4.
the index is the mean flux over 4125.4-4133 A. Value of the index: 7.2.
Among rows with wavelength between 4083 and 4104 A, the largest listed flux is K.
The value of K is 7.997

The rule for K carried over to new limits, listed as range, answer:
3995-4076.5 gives 7.351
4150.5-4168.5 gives 6.759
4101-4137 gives 7.925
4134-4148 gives 6.822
